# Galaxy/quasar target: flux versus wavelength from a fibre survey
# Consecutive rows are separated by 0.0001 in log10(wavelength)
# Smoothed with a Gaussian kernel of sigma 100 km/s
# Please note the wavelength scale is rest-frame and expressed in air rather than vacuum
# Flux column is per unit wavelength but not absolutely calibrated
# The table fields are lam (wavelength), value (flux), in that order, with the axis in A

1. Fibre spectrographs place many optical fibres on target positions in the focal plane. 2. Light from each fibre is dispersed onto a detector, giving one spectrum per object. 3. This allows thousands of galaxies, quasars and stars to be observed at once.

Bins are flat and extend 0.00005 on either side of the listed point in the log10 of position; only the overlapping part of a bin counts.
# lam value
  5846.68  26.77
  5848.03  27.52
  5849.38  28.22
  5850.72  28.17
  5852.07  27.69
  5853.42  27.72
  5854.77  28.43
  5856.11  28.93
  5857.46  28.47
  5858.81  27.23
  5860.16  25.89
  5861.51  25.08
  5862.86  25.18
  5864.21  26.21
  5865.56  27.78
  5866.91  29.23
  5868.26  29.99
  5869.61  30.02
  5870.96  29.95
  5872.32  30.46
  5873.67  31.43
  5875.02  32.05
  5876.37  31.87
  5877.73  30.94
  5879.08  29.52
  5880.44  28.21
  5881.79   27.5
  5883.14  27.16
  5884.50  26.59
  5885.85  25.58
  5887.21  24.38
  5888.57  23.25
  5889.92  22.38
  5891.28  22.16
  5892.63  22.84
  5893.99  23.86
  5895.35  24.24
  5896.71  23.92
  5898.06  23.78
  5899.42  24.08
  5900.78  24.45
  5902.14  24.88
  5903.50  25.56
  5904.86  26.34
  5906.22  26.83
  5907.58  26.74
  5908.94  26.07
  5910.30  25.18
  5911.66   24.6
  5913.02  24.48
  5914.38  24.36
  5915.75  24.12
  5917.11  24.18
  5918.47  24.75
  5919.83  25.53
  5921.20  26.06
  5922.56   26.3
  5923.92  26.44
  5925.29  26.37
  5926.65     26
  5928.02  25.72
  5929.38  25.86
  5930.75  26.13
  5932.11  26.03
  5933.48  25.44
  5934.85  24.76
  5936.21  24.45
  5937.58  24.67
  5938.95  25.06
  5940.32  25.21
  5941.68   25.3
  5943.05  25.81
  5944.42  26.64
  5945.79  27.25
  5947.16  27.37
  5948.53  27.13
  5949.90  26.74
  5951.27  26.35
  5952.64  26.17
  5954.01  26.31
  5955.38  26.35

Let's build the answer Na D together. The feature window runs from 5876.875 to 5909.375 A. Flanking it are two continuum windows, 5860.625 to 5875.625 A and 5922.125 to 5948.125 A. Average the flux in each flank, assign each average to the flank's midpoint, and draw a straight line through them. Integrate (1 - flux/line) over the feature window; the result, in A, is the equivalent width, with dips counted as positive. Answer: 2.6 A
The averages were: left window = 28.8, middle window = 25.5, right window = 25.8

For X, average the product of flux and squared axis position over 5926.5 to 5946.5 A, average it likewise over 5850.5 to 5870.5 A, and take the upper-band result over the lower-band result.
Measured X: 0.95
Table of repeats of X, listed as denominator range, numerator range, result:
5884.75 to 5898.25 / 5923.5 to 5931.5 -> 1.11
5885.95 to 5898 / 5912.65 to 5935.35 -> 1.09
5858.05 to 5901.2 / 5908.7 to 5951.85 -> 0.97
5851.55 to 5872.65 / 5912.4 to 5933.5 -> 0.93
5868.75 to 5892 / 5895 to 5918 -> 0.90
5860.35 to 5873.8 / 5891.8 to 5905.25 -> 0.87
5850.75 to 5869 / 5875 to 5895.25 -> 0.96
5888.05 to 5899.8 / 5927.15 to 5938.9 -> 1.10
